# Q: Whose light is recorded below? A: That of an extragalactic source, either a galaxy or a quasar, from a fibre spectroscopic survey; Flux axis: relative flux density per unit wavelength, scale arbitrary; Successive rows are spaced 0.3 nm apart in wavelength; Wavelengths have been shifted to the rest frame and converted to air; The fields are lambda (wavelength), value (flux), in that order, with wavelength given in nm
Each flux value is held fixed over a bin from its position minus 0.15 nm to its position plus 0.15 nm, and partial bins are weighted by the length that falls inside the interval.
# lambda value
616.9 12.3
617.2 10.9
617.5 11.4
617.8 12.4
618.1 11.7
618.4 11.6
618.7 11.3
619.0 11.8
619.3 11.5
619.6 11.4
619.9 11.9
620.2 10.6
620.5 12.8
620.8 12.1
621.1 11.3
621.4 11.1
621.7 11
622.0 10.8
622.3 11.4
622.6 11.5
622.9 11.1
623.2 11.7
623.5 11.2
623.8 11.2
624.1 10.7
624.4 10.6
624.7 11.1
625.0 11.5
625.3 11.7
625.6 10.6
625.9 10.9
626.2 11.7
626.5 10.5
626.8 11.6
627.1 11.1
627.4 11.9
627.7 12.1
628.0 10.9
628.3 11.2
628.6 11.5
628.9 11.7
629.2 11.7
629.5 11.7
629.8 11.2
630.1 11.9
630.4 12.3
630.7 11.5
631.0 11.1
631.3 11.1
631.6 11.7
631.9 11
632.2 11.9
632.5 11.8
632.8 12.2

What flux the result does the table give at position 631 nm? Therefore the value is 11.1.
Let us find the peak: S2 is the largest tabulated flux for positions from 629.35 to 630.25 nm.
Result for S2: 11.9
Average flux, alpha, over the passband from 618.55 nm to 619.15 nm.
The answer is 11.6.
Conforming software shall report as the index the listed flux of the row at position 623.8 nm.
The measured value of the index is 11.2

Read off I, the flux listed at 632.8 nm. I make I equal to 12.2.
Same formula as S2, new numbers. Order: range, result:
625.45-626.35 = 11.7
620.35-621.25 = 12.8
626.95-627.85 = 12.1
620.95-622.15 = 11.3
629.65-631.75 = 12.3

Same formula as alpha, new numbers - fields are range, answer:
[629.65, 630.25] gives 11.6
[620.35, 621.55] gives 11.8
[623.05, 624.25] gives 11.2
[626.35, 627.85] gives 11.4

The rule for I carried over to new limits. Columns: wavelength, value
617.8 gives 12.4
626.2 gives 11.7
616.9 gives 12.3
